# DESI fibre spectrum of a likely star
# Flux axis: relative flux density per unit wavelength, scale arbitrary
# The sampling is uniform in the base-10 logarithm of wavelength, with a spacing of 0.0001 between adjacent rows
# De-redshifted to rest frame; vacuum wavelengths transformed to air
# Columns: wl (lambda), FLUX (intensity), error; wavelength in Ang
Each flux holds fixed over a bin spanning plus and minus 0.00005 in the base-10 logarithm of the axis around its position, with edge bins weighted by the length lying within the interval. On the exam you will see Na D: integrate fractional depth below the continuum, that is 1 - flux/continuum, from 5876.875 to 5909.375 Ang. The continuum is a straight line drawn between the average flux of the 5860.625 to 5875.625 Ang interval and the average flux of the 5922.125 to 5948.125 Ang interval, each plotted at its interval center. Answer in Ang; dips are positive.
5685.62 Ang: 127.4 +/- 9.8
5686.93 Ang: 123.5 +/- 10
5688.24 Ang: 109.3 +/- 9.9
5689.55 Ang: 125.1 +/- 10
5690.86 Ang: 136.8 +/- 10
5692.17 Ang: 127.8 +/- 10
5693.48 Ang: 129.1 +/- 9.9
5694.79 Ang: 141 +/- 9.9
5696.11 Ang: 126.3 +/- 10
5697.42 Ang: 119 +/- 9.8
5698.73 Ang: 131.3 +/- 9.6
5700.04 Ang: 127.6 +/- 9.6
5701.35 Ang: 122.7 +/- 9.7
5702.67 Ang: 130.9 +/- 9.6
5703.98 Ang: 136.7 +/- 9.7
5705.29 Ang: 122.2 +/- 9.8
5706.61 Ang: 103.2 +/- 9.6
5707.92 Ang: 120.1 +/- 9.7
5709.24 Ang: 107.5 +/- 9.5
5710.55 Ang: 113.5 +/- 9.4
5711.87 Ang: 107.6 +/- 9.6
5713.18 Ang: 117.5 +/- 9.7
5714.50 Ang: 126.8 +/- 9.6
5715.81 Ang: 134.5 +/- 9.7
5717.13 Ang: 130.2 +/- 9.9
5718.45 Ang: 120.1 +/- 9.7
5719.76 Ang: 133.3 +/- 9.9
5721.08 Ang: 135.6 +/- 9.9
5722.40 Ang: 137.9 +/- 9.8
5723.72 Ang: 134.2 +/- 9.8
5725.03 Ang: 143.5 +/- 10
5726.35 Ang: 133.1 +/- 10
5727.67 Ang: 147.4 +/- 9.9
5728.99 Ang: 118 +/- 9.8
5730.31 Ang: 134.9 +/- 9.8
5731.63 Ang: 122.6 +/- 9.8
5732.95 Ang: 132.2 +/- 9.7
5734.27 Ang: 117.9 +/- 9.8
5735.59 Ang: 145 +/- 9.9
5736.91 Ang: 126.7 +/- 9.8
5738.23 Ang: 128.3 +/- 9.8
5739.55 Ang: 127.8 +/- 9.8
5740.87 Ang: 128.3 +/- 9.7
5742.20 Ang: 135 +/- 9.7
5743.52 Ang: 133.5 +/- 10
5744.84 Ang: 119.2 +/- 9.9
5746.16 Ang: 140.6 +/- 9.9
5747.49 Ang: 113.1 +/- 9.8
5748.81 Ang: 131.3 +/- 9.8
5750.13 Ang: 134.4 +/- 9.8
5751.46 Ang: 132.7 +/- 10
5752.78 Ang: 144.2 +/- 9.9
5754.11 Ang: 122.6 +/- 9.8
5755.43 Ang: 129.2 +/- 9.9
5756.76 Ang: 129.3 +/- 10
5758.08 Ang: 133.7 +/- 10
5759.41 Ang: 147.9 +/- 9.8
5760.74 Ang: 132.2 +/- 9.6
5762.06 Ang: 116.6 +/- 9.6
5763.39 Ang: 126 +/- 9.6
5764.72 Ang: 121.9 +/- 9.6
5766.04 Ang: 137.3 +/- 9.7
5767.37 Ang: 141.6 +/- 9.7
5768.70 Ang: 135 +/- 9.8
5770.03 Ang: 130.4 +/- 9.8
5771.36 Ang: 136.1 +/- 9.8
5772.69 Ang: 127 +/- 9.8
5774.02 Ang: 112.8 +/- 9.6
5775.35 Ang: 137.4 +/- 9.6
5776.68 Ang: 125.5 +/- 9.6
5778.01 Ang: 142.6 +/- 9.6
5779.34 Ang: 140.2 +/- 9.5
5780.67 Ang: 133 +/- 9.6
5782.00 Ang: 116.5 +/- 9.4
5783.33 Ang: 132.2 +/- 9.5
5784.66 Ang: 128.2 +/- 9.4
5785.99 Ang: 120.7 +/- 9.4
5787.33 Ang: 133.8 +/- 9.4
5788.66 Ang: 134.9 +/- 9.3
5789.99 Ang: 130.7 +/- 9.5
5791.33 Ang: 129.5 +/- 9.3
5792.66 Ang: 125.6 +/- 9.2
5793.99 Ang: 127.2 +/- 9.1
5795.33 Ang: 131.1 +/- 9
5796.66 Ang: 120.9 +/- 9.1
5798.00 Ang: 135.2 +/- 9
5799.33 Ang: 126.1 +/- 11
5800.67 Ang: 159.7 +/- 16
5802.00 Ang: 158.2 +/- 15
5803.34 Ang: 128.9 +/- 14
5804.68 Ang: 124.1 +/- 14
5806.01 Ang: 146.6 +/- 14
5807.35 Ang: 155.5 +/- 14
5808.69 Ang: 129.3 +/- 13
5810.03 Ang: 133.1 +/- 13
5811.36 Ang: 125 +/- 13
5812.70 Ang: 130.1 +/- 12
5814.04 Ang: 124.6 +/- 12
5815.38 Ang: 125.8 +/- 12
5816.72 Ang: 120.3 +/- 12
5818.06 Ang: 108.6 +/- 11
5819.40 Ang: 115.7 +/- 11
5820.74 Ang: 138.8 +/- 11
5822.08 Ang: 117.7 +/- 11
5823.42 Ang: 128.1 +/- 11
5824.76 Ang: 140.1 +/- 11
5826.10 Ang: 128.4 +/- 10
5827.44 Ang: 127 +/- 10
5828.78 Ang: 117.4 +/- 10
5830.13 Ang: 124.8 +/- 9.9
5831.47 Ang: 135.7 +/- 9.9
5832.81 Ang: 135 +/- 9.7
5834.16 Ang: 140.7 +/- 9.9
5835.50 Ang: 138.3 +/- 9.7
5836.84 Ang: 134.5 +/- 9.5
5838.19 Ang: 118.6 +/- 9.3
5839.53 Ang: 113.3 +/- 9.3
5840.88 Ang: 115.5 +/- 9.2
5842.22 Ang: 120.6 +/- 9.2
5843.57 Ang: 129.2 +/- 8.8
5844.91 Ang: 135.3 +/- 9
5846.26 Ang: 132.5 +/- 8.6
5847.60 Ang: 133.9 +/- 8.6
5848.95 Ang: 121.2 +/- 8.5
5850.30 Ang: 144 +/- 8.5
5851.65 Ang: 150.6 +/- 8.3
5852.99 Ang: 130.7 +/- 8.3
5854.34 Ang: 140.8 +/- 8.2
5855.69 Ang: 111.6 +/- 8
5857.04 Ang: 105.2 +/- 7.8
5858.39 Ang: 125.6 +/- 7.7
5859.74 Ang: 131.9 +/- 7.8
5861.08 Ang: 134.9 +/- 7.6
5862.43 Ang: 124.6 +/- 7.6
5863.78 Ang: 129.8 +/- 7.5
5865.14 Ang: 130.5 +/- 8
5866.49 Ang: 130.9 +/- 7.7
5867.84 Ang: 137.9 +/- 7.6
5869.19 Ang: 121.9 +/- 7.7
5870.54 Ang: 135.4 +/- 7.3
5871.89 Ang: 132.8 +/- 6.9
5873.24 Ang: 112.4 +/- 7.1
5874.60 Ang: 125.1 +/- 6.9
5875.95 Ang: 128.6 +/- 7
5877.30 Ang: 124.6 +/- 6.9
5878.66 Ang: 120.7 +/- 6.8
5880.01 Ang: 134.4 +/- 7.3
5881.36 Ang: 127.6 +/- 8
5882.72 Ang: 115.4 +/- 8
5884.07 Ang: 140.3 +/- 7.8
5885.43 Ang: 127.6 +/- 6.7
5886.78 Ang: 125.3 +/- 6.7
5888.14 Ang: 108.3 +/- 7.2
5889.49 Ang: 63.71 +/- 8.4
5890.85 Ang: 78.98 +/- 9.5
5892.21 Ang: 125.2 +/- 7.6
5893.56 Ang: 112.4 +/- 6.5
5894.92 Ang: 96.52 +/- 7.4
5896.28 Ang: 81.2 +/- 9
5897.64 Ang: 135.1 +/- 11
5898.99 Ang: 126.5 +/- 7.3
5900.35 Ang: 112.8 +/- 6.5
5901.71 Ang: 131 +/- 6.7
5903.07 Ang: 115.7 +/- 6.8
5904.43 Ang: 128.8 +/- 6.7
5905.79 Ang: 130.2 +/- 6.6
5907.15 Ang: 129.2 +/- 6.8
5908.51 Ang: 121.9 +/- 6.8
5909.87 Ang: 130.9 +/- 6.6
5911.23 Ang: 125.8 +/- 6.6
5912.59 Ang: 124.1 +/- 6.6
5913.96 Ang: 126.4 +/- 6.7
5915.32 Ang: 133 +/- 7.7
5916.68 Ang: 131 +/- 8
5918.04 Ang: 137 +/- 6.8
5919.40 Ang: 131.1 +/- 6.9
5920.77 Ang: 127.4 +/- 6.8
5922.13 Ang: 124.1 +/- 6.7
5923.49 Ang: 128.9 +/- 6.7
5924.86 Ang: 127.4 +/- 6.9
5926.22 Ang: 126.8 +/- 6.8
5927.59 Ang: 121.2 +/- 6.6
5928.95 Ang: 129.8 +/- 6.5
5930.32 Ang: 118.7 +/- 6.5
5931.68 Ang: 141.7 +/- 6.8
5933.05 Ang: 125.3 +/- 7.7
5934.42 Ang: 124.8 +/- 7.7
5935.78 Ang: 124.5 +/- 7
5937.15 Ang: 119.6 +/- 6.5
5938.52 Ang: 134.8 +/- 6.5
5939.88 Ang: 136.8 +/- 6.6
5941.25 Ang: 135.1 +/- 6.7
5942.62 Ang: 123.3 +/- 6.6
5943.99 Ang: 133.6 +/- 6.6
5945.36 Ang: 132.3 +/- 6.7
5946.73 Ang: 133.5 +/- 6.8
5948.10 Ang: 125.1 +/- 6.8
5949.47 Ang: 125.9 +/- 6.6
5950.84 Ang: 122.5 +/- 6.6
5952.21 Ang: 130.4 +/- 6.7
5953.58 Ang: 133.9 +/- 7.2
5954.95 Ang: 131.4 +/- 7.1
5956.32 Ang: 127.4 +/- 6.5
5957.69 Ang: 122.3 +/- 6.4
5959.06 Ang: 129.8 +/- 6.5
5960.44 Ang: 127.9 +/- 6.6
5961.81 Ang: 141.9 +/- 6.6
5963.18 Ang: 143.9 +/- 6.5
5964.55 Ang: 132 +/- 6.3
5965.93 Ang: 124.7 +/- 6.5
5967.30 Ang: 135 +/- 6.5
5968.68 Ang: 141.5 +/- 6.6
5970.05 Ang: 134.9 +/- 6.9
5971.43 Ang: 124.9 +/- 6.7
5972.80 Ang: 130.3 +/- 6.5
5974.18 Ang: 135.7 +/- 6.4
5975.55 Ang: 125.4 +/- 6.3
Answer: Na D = 2.9 Ang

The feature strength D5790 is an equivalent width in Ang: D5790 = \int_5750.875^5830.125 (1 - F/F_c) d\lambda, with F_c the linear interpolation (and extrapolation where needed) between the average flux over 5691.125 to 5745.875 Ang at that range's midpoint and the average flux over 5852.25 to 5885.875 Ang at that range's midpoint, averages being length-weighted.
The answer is -1.9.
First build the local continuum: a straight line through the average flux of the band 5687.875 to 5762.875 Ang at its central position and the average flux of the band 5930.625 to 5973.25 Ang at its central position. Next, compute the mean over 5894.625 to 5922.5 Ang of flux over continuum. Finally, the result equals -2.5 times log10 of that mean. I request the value 0.051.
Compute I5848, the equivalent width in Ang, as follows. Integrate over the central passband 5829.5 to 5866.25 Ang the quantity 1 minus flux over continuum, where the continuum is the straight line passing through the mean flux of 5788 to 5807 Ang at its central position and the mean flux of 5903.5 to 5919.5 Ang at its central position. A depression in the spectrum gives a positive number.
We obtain 0.8 Ang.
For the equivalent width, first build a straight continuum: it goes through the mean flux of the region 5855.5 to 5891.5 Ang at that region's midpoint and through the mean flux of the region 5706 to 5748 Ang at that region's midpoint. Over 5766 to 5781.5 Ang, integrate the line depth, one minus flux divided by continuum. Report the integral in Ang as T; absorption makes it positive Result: -0.91 Ang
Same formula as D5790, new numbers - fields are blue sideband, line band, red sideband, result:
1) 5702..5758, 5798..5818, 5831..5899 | -1.3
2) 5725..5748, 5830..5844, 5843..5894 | -0.2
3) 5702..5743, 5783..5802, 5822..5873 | -0.5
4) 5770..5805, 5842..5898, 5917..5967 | 3.1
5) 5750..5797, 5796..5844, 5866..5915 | -1.2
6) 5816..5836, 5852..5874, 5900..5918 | -0.1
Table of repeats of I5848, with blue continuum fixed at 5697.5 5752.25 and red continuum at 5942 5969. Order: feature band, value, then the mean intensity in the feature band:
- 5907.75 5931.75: 0.45 Ang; 128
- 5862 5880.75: 0.26 Ang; 128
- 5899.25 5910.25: 0.43 Ang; 125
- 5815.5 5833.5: 0.43 Ang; 126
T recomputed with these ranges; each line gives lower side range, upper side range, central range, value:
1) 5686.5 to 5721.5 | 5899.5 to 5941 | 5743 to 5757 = -0.56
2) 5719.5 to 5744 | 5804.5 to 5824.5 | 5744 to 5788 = 0.10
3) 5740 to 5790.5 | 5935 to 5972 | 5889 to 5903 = 2.50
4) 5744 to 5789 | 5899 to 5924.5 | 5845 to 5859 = -0.14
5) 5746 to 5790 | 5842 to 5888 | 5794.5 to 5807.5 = -0.78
